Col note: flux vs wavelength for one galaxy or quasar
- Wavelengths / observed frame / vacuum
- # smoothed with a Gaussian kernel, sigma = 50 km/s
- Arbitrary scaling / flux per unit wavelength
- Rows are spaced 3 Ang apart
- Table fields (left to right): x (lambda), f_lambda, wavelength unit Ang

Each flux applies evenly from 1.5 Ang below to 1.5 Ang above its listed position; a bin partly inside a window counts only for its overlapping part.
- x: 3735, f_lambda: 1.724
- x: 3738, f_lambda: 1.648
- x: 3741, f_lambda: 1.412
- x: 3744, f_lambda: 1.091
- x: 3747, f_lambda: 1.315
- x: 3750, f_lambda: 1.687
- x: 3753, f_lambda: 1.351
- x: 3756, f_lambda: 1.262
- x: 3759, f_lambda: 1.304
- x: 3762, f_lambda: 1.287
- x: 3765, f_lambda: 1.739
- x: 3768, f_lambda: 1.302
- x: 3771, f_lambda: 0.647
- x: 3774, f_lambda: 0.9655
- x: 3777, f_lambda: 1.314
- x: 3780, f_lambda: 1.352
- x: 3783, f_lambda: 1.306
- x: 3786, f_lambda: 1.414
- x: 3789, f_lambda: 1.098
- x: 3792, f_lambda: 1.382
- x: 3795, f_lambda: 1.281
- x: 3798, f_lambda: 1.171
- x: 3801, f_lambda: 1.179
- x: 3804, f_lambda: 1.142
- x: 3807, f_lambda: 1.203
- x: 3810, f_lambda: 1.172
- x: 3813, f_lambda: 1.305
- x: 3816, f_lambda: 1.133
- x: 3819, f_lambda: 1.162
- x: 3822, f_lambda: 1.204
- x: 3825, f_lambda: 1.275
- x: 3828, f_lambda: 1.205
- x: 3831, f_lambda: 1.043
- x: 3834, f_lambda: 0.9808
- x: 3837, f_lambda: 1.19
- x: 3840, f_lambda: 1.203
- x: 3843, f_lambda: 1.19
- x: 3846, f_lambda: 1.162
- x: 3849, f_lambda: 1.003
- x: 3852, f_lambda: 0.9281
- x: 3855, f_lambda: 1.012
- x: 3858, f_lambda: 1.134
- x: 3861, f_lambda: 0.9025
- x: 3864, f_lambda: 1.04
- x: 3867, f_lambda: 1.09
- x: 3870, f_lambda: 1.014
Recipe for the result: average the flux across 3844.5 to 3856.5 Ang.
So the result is 1.03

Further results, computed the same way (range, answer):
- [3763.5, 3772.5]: 1.23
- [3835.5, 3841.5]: 1.2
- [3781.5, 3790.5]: 1.27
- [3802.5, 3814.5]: 1.21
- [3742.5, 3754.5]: 1.36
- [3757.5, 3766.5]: 1.44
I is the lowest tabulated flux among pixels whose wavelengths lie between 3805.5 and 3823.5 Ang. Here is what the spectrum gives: 1.133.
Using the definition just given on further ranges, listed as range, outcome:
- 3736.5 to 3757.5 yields 1.091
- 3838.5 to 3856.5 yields 0.9281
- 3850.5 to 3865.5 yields 0.9025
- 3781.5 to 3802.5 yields 1.098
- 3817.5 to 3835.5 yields 0.9808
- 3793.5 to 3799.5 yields 1.171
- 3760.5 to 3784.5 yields 0.647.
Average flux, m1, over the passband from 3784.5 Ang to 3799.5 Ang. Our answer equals 1.27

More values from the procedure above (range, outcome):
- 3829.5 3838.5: 1.07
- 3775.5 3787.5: 1.35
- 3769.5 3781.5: 1.07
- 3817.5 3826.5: 1.21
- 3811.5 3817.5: 1.22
